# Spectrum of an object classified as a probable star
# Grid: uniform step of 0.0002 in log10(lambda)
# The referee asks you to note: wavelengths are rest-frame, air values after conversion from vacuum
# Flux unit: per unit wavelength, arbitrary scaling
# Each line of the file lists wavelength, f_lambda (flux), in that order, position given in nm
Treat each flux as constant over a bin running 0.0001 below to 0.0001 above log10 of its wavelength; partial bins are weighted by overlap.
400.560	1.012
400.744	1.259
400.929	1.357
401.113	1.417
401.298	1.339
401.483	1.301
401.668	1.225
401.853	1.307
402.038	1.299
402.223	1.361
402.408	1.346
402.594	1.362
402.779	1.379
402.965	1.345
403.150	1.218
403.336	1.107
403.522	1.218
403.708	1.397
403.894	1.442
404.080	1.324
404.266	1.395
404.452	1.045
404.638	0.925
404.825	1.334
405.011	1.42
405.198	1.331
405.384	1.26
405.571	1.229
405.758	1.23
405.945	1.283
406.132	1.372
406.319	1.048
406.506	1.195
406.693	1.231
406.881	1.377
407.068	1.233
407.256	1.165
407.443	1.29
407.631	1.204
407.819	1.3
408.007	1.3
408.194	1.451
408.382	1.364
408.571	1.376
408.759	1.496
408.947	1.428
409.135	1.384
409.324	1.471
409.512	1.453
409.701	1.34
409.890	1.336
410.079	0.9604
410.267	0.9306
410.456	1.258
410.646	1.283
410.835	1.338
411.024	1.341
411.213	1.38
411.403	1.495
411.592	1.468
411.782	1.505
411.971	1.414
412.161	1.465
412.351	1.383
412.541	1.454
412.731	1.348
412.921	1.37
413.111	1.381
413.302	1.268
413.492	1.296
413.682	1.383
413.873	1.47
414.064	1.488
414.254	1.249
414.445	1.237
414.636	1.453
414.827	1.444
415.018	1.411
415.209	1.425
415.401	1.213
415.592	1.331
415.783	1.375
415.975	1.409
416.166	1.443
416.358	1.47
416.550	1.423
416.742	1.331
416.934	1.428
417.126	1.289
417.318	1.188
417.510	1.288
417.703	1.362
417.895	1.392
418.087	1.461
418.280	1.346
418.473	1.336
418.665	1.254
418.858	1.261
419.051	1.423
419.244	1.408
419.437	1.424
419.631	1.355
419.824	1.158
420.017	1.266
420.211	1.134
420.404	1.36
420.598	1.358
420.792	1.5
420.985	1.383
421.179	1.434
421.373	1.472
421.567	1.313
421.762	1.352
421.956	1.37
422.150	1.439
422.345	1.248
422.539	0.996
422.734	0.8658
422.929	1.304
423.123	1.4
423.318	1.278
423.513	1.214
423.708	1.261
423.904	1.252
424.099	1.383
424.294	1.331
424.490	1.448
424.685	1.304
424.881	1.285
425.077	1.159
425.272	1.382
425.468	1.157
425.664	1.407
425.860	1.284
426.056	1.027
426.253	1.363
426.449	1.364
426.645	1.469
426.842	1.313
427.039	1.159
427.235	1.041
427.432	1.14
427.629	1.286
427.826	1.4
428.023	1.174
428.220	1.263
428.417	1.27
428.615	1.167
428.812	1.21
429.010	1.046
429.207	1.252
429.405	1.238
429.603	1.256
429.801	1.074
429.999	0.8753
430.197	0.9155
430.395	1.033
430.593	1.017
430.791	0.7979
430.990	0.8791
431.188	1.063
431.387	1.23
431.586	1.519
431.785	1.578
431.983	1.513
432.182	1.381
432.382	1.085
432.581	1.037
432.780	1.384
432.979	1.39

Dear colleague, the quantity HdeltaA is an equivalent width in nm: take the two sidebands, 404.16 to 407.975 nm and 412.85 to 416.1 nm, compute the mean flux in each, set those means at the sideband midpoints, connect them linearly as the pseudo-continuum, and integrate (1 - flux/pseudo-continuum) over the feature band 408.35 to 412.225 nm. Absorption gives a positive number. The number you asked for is -0.15 nm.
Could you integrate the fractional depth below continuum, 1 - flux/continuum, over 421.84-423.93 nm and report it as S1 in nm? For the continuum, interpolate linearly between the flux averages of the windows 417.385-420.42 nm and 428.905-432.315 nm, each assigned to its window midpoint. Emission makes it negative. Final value 0.05 nm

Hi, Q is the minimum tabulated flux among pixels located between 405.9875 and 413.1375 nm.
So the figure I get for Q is 0.9306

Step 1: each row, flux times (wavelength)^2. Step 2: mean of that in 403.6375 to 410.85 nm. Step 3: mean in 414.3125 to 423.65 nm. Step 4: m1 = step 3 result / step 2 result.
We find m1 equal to 1.1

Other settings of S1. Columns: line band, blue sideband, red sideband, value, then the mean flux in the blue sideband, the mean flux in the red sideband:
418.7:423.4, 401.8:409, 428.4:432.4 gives -0.40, 1.29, 1.16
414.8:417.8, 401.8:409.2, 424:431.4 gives -0.28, 1.29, 1.2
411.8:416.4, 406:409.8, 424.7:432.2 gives -0.34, 1.32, 1.21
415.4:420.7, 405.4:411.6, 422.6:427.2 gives -0.23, 1.3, 1.27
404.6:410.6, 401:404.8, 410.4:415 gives 0.23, 1.29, 1.38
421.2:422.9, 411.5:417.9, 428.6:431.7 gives -0.03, 1.38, 1.1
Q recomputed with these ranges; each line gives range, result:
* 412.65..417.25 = 1.213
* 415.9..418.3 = 1.188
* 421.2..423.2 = 0.8658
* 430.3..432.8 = 0.7979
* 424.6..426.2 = 1.027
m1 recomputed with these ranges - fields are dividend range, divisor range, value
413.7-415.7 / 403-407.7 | 1.15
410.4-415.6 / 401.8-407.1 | 1.13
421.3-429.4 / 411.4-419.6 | 0.96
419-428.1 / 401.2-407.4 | 1.11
